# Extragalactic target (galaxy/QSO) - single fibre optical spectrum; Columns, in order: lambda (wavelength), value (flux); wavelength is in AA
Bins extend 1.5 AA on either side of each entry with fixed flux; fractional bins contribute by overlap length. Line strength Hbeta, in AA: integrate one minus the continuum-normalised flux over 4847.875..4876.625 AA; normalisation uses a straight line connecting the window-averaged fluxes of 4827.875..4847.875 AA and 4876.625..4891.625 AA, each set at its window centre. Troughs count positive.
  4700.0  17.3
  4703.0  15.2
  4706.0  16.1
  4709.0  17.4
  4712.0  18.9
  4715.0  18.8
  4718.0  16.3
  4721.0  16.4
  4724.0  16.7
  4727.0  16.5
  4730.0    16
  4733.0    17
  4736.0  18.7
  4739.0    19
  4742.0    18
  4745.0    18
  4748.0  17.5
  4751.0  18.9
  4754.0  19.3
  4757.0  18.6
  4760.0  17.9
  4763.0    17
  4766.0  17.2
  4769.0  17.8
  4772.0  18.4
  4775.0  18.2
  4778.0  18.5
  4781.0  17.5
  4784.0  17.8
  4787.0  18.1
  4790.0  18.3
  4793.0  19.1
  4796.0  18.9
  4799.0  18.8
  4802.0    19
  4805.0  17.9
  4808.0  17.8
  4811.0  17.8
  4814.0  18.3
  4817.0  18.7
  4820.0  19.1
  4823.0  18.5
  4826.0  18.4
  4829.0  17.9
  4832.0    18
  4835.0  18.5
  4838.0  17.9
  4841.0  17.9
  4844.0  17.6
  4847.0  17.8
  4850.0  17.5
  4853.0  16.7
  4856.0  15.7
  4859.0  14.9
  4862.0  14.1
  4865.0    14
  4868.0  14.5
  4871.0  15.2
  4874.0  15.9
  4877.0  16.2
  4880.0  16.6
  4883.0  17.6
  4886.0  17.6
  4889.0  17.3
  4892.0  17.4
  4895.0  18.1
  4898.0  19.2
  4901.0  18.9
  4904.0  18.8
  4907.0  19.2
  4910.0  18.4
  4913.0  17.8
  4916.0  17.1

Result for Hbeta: 3.38 AA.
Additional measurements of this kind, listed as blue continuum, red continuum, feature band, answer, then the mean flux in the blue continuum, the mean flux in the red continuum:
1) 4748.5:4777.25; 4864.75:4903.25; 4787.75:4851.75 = -2.5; 18.1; 16.9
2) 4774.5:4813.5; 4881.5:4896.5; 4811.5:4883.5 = 3.7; 18.3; 17.6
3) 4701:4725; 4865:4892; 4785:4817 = -3.4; 17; 16.3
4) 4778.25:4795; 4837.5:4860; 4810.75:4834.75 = -1.2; 18.2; 17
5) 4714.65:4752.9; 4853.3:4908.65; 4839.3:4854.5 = -0.5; 17.5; 16.7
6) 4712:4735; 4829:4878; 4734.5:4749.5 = -1.2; 17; 16.4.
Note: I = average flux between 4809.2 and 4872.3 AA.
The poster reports 17.1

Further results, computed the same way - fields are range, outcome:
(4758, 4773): 17.7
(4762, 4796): 18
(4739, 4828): 18.3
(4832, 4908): 17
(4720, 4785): 17.8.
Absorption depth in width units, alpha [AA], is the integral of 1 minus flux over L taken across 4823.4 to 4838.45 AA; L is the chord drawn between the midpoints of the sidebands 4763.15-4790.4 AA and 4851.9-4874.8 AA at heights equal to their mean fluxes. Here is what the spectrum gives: -1.9 AA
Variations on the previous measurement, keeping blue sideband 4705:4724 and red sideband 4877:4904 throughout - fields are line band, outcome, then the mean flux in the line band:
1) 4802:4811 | -0.24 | 18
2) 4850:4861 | 1.10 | 15.9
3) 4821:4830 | -0.37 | 18.3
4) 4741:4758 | -0.97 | 18.4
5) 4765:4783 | -0.50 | 18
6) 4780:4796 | -0.68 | 18.2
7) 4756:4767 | -0.14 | 17.7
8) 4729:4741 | -0.28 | 17.8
